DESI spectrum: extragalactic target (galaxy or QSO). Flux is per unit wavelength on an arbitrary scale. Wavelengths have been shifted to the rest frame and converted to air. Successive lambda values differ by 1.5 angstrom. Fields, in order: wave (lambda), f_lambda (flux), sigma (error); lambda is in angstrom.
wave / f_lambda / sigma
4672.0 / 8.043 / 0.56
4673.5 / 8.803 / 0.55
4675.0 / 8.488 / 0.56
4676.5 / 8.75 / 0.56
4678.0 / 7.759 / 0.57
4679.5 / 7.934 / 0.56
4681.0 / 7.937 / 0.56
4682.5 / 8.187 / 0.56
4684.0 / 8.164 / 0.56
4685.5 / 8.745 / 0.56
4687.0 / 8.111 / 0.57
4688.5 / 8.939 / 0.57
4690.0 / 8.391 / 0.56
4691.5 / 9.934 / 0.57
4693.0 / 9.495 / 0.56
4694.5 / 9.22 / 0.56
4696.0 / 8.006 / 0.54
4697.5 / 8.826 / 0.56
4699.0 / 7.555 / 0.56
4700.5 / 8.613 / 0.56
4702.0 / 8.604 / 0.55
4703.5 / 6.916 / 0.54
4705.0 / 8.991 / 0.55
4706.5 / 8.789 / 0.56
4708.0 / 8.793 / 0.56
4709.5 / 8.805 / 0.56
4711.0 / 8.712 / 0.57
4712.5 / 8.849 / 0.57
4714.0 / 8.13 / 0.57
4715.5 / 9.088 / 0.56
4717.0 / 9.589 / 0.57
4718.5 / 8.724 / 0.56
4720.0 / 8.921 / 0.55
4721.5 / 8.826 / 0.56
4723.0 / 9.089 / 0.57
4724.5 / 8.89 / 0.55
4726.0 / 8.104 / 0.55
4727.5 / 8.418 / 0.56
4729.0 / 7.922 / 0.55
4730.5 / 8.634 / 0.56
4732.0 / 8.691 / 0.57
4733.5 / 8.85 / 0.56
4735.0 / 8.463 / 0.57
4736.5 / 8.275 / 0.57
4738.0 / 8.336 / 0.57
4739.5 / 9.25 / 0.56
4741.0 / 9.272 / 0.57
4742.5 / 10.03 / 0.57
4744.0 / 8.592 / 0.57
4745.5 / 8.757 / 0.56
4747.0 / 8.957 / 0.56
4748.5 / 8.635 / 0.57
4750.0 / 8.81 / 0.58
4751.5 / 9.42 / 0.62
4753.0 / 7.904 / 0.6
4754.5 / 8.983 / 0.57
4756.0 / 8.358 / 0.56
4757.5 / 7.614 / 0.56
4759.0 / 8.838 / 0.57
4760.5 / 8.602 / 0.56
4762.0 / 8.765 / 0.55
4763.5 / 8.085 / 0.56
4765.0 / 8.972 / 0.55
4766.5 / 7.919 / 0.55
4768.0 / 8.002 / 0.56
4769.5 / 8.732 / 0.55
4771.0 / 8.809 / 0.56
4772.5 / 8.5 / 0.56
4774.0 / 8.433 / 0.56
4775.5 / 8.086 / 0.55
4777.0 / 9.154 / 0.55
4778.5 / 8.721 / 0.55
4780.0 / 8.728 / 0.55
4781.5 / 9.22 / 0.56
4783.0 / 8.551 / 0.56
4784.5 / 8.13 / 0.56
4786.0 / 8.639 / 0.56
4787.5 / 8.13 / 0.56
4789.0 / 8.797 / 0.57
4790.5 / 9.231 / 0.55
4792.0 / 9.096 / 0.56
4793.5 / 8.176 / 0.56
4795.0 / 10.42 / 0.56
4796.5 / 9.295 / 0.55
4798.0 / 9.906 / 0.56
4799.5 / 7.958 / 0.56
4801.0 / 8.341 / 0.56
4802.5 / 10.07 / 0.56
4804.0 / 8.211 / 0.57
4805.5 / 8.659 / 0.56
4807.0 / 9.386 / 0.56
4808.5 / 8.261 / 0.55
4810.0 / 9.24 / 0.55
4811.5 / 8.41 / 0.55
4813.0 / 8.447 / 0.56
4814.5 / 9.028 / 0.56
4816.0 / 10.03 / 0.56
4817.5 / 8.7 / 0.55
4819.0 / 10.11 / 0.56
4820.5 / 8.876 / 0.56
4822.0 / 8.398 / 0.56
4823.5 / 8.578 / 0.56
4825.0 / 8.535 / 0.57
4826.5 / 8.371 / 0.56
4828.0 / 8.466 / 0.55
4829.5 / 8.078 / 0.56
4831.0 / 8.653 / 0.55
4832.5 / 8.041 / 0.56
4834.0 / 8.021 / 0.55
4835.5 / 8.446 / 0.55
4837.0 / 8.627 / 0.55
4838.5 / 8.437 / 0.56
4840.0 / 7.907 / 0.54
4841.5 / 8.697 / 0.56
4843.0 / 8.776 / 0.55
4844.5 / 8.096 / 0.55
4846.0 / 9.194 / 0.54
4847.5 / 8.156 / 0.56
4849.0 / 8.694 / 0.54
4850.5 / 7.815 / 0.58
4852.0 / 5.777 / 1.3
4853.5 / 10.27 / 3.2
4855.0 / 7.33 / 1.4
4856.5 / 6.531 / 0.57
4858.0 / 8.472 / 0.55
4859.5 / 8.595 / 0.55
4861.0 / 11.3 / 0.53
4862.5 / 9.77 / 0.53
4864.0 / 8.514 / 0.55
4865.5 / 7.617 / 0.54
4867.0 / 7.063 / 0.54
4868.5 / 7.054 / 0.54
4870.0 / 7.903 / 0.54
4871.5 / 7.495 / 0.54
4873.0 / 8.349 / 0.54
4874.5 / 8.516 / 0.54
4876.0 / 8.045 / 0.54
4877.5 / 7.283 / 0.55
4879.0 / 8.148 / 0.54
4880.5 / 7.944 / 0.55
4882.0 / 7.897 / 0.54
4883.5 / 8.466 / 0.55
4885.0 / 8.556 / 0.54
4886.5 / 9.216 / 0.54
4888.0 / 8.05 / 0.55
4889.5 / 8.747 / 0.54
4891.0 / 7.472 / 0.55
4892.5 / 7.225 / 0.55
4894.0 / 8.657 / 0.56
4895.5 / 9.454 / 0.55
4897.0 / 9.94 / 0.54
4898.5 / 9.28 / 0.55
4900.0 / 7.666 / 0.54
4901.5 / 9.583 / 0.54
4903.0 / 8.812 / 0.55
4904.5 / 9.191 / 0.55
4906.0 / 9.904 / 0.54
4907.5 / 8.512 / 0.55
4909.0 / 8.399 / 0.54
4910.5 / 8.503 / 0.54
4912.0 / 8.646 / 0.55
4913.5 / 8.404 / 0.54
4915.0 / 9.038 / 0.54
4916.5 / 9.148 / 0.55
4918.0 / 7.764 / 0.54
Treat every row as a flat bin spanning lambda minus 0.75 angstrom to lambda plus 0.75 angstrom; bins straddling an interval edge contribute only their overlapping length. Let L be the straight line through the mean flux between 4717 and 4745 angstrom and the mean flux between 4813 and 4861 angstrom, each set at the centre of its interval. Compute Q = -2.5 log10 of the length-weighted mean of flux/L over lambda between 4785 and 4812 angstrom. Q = -0.04 mag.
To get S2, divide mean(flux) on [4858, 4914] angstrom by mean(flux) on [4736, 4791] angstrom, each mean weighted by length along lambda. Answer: 0.98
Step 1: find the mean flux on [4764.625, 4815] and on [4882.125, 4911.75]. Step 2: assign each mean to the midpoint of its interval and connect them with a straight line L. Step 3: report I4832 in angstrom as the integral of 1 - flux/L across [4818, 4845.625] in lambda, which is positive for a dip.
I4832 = 0.7 angstrom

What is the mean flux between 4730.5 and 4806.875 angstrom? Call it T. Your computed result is 8.73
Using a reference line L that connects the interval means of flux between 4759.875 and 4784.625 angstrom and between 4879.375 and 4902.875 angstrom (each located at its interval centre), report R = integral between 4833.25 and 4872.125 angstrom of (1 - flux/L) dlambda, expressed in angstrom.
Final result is 1.3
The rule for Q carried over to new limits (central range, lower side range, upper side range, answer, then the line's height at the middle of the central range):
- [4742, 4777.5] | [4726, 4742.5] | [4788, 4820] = 0.02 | 8.79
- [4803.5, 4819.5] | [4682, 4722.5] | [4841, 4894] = -0.07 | 8.36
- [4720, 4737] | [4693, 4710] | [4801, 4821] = 0.01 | 8.63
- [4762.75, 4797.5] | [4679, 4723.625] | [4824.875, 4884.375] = -0.03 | 8.43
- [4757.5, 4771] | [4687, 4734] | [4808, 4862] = 0.02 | 8.62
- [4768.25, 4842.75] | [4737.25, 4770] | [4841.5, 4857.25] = -0.05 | 8.36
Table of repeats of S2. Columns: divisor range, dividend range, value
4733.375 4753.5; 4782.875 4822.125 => 1.01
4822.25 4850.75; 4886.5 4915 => 1.04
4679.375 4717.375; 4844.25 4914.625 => 0.98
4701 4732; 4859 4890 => 0.96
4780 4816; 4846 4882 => 0.92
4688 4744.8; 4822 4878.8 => 0.95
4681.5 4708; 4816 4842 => 1.00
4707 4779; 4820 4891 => 0.95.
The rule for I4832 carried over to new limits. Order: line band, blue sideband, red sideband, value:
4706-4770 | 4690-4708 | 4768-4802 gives 0.1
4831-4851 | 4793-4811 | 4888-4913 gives 1.1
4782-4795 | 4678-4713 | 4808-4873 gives -0.4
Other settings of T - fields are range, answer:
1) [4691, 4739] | 8.65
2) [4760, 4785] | 8.56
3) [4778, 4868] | 8.63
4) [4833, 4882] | 8.21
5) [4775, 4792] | 8.7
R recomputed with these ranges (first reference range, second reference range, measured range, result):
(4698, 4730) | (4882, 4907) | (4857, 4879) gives 1.15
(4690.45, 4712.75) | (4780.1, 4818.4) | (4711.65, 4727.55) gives -0.17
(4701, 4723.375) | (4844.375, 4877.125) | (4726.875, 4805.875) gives -1.67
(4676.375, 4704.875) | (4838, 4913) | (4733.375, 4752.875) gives -1.03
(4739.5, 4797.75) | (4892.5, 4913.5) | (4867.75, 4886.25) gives 1.78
